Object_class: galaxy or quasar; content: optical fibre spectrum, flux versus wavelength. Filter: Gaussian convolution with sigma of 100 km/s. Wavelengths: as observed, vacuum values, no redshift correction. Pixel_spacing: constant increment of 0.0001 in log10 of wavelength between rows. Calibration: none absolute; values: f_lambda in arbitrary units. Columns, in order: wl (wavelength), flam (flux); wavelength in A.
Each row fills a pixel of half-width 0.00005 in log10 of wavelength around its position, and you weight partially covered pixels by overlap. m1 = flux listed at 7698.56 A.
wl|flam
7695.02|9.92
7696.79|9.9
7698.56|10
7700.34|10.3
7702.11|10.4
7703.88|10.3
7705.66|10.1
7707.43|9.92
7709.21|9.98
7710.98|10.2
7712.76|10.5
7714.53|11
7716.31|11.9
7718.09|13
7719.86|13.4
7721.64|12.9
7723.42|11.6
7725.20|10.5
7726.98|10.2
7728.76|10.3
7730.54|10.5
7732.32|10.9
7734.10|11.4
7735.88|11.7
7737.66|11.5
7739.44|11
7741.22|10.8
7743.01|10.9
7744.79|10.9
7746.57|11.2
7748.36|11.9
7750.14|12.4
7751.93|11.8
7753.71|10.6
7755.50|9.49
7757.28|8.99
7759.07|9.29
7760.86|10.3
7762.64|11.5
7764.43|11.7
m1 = 10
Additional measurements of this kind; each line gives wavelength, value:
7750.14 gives 12.4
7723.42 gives 11.6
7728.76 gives 10.3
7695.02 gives 9.92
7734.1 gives 11.4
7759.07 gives 9.29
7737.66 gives 11.5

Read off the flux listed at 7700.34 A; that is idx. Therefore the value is 10.3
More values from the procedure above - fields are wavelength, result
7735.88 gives 11.7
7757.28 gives 8.99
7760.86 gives 10.3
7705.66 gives 10.1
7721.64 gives 12.9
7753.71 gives 10.6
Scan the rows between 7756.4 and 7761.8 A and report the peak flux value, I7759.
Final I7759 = 10.3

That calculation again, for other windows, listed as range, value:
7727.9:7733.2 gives 10.9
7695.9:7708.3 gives 10.4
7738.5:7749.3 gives 11.9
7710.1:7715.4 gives 11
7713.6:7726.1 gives 13.4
